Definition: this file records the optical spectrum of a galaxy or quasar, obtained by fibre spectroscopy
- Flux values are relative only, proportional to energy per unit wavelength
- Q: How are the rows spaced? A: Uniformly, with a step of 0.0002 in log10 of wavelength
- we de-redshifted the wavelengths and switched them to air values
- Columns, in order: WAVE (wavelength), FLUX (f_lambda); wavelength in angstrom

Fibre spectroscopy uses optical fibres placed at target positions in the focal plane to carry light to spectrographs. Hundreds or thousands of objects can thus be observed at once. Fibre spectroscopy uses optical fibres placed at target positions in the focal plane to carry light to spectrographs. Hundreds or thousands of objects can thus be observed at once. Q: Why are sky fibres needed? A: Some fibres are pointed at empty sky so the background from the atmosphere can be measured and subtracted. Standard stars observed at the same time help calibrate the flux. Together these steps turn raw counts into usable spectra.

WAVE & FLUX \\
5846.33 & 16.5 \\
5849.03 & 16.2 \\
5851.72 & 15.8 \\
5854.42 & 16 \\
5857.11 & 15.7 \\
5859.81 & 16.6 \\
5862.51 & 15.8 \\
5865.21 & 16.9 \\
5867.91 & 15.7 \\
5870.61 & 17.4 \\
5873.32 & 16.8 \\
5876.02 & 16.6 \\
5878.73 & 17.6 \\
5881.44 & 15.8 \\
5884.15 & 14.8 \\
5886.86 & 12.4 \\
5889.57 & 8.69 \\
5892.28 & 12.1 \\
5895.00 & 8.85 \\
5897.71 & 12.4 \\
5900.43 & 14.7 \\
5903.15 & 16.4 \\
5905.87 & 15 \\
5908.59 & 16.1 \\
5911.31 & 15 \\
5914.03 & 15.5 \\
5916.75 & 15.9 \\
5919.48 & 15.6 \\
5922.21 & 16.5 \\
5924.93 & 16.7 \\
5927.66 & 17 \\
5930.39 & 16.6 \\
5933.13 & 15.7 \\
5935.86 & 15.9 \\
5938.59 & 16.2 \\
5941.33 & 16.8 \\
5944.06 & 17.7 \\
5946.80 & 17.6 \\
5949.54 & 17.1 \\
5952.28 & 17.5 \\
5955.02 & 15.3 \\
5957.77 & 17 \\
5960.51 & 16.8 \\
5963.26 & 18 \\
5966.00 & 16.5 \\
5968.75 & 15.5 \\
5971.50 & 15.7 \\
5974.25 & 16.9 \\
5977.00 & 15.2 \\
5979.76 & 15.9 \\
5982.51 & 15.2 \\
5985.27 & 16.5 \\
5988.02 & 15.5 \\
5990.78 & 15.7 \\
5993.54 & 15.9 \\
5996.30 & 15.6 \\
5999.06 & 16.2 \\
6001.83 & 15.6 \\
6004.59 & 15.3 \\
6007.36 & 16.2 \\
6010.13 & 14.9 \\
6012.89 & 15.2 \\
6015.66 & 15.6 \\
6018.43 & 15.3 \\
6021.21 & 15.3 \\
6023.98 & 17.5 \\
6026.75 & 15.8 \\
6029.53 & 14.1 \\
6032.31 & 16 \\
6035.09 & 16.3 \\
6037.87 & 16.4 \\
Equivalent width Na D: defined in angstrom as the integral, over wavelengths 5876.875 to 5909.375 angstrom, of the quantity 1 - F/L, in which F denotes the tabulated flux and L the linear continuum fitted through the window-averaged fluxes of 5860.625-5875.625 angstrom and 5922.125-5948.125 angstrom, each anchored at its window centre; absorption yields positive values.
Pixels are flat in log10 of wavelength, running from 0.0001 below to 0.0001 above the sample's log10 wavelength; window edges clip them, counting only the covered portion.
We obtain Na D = 5.58 angstrom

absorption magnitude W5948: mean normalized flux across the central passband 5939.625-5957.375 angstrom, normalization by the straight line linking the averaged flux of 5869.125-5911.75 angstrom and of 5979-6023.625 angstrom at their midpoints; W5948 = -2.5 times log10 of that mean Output -0.13 mag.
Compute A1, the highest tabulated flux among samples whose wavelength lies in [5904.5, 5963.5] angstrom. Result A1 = 18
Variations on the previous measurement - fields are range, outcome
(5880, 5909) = 16.4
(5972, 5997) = 16.9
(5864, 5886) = 17.6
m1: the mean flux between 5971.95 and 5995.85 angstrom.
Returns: 15.8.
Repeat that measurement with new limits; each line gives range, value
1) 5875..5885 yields 16.2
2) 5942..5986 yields 16.5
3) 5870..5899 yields 13.9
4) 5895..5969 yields 16.1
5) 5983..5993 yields 15.8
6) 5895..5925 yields 15.1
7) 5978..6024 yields 15.7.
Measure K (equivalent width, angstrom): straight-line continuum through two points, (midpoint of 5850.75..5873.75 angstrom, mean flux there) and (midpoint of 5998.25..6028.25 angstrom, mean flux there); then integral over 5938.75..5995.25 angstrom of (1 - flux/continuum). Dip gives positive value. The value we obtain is -1.85 angstrom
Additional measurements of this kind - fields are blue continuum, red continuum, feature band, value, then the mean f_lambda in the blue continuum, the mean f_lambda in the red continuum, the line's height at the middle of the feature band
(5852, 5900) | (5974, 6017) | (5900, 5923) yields -1.0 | 14.7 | 15.7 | 15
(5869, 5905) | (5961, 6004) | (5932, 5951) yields -1.9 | 14.2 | 16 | 15.2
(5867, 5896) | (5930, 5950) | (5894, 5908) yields 1.3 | 14.3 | 16.7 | 15.1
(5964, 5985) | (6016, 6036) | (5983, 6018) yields 0.4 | 15.9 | 15.7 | 15.8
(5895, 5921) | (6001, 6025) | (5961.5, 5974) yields -1.0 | 14.9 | 15.6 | 15.3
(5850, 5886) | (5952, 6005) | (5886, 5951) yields 4.1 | 16.2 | 16.1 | 16.2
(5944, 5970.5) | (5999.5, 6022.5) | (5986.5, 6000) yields 0.1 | 16.8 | 15.5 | 15.9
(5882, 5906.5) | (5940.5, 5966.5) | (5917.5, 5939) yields -1.4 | 12.8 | 17.1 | 15.3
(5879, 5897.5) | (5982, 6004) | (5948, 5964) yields -2.5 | 12.4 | 15.8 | 14.6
